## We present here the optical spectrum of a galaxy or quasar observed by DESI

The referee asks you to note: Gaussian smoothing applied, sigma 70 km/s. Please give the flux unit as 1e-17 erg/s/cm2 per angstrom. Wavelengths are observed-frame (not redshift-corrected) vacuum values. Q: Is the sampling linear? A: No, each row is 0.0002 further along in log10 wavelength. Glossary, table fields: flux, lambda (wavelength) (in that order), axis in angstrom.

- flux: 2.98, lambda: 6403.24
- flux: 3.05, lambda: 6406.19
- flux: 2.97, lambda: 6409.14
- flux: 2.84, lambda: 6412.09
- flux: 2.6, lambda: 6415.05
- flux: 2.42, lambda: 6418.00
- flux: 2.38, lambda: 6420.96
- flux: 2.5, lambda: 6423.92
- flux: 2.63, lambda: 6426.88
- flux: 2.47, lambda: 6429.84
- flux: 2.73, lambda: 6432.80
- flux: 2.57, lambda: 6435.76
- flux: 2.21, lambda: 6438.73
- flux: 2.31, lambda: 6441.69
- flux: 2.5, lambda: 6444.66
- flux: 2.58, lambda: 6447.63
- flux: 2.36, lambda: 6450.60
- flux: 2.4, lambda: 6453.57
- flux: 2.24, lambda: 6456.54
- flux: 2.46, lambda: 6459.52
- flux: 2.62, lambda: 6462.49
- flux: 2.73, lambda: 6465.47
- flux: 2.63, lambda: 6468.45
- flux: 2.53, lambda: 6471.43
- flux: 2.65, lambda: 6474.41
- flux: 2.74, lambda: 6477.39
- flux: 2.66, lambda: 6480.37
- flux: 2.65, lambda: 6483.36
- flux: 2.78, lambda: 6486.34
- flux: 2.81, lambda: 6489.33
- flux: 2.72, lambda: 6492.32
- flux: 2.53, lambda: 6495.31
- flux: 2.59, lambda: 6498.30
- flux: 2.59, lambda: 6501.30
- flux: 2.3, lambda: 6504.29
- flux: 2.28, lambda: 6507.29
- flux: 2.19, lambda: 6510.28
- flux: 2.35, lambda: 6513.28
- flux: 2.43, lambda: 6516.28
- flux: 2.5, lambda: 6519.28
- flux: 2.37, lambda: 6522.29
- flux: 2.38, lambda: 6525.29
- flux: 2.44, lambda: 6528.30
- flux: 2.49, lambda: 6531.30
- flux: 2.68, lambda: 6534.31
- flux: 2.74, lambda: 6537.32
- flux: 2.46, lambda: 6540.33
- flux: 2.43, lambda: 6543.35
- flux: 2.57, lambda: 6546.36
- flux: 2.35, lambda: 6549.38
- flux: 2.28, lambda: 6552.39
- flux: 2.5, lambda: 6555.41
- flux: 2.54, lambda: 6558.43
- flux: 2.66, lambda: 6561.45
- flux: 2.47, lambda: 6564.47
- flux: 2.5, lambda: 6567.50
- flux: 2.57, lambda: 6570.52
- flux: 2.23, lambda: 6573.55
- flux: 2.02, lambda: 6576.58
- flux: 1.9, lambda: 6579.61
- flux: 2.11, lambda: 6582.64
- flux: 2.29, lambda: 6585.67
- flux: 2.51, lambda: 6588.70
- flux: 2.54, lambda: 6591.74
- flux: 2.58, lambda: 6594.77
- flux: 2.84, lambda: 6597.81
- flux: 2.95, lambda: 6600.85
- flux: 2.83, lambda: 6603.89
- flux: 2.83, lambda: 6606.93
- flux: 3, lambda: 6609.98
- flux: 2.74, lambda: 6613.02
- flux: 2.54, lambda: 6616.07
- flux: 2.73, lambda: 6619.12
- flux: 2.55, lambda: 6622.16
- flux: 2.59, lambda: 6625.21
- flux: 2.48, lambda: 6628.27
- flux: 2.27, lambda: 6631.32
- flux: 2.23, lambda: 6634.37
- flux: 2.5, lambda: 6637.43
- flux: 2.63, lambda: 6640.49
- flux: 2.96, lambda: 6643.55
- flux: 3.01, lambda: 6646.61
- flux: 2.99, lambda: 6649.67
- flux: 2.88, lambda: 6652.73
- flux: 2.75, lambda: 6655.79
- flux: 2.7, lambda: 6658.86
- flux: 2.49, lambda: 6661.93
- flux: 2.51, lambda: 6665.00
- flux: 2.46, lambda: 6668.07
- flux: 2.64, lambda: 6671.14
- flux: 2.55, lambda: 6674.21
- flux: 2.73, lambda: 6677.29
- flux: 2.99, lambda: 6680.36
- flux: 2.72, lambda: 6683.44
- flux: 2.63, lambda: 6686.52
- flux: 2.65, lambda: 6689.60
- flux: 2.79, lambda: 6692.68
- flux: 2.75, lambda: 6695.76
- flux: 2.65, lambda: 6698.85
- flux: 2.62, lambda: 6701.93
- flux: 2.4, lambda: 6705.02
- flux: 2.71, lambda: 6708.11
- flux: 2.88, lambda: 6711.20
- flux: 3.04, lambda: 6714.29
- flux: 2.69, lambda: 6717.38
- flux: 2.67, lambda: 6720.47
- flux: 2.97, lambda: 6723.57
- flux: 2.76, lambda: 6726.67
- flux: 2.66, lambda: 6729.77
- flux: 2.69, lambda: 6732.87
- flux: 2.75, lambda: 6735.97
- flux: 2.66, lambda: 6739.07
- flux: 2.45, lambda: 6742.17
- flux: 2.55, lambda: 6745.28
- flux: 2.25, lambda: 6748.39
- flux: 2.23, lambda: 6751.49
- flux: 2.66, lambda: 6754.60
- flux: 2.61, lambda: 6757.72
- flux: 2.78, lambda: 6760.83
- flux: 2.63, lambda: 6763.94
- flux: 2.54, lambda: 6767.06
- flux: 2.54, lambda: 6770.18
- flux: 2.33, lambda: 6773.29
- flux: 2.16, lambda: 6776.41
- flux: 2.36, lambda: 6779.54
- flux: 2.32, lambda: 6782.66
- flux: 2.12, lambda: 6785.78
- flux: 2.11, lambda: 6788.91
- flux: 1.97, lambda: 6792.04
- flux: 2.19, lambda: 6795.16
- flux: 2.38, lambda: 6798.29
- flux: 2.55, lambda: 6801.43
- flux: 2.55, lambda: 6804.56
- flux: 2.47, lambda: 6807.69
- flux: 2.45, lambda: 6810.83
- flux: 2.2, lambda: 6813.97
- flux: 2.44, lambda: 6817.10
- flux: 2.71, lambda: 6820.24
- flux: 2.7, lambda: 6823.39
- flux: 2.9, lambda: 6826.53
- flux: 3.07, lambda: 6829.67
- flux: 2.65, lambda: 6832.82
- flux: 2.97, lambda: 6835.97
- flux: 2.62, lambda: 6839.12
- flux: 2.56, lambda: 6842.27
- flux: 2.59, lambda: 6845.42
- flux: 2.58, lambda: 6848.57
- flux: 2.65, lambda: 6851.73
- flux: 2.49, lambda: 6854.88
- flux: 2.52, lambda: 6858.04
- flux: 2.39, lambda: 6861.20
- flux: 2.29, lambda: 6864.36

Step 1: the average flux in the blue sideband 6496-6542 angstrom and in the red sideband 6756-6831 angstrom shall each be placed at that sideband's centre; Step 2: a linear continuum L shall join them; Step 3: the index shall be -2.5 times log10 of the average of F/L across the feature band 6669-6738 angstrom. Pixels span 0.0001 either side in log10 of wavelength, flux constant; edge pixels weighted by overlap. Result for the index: -0.11 mag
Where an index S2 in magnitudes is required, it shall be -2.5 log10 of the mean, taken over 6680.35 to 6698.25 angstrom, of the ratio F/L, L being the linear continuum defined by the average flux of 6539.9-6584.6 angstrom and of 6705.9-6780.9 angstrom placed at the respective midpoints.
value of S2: -0.08 mag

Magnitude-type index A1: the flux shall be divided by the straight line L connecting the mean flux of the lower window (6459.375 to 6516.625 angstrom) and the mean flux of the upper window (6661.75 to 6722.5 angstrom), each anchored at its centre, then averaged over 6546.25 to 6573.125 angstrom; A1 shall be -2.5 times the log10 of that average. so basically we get 0.06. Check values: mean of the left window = 2.57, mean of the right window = 2.69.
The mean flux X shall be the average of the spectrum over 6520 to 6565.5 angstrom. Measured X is 2.49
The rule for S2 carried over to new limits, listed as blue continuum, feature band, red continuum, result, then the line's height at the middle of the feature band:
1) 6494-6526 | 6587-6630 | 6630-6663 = -0.04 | 2.6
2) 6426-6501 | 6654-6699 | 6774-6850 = -0.06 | 2.51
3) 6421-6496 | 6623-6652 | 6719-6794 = -0.05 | 2.52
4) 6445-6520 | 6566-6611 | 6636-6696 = 0.06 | 2.64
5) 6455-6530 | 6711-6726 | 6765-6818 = -0.19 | 2.38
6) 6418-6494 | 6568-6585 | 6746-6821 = 0.14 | 2.49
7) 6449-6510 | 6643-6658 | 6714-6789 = -0.14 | 2.55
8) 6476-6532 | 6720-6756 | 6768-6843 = -0.05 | 2.48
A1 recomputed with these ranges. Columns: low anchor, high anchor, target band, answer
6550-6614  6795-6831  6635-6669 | -0.07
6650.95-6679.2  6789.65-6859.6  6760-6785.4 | 0.06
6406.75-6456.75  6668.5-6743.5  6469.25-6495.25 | -0.05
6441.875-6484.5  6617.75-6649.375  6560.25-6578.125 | 0.08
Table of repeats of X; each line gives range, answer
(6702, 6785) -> 2.58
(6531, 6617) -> 2.52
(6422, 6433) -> 2.56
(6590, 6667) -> 2.68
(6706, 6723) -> 2.8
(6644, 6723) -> 2.72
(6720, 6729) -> 2.8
